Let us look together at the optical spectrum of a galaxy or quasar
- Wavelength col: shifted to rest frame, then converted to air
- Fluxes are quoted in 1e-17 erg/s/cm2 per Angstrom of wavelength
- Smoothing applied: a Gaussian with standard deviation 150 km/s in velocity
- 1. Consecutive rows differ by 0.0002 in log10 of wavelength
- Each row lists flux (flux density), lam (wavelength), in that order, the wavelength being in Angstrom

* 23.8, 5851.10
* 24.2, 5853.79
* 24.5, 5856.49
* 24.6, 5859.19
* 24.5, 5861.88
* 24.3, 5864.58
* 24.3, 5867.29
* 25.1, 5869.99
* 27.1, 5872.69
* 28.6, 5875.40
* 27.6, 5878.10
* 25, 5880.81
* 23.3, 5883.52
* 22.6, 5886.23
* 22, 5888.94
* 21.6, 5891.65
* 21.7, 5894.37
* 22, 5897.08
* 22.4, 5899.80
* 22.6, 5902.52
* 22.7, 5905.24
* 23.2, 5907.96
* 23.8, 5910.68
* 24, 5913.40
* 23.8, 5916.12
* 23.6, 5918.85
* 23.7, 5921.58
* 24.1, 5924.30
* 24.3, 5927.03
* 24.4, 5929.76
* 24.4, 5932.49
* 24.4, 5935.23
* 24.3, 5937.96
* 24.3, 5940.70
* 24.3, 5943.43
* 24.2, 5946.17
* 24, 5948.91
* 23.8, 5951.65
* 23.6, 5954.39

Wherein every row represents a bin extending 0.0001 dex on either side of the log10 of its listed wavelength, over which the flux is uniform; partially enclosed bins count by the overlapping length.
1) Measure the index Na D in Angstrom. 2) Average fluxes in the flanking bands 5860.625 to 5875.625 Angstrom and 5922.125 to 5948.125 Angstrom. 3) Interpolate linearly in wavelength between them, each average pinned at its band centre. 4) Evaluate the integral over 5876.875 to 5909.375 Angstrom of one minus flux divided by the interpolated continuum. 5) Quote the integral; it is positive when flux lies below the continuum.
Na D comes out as 2.5 Angstrom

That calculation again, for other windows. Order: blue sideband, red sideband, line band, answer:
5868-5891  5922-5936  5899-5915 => 0.95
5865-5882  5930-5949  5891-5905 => 1.84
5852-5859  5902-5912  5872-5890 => -1.06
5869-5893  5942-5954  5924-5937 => -0.06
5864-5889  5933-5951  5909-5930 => 0.53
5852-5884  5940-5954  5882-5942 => 3.11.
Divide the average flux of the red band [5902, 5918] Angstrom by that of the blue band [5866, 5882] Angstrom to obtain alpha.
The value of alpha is 0.9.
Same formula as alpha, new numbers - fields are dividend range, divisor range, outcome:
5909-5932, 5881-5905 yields 1.07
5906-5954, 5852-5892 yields 0.97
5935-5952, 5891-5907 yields 1.09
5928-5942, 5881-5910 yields 1.08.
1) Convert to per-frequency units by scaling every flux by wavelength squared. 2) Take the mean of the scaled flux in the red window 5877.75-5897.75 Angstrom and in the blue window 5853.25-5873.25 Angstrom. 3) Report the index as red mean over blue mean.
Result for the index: 0.9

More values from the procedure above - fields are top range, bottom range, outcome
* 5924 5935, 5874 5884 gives 0.94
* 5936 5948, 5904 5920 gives 1.04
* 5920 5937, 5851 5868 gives 1.02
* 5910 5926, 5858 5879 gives 0.94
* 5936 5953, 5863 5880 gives 0.95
